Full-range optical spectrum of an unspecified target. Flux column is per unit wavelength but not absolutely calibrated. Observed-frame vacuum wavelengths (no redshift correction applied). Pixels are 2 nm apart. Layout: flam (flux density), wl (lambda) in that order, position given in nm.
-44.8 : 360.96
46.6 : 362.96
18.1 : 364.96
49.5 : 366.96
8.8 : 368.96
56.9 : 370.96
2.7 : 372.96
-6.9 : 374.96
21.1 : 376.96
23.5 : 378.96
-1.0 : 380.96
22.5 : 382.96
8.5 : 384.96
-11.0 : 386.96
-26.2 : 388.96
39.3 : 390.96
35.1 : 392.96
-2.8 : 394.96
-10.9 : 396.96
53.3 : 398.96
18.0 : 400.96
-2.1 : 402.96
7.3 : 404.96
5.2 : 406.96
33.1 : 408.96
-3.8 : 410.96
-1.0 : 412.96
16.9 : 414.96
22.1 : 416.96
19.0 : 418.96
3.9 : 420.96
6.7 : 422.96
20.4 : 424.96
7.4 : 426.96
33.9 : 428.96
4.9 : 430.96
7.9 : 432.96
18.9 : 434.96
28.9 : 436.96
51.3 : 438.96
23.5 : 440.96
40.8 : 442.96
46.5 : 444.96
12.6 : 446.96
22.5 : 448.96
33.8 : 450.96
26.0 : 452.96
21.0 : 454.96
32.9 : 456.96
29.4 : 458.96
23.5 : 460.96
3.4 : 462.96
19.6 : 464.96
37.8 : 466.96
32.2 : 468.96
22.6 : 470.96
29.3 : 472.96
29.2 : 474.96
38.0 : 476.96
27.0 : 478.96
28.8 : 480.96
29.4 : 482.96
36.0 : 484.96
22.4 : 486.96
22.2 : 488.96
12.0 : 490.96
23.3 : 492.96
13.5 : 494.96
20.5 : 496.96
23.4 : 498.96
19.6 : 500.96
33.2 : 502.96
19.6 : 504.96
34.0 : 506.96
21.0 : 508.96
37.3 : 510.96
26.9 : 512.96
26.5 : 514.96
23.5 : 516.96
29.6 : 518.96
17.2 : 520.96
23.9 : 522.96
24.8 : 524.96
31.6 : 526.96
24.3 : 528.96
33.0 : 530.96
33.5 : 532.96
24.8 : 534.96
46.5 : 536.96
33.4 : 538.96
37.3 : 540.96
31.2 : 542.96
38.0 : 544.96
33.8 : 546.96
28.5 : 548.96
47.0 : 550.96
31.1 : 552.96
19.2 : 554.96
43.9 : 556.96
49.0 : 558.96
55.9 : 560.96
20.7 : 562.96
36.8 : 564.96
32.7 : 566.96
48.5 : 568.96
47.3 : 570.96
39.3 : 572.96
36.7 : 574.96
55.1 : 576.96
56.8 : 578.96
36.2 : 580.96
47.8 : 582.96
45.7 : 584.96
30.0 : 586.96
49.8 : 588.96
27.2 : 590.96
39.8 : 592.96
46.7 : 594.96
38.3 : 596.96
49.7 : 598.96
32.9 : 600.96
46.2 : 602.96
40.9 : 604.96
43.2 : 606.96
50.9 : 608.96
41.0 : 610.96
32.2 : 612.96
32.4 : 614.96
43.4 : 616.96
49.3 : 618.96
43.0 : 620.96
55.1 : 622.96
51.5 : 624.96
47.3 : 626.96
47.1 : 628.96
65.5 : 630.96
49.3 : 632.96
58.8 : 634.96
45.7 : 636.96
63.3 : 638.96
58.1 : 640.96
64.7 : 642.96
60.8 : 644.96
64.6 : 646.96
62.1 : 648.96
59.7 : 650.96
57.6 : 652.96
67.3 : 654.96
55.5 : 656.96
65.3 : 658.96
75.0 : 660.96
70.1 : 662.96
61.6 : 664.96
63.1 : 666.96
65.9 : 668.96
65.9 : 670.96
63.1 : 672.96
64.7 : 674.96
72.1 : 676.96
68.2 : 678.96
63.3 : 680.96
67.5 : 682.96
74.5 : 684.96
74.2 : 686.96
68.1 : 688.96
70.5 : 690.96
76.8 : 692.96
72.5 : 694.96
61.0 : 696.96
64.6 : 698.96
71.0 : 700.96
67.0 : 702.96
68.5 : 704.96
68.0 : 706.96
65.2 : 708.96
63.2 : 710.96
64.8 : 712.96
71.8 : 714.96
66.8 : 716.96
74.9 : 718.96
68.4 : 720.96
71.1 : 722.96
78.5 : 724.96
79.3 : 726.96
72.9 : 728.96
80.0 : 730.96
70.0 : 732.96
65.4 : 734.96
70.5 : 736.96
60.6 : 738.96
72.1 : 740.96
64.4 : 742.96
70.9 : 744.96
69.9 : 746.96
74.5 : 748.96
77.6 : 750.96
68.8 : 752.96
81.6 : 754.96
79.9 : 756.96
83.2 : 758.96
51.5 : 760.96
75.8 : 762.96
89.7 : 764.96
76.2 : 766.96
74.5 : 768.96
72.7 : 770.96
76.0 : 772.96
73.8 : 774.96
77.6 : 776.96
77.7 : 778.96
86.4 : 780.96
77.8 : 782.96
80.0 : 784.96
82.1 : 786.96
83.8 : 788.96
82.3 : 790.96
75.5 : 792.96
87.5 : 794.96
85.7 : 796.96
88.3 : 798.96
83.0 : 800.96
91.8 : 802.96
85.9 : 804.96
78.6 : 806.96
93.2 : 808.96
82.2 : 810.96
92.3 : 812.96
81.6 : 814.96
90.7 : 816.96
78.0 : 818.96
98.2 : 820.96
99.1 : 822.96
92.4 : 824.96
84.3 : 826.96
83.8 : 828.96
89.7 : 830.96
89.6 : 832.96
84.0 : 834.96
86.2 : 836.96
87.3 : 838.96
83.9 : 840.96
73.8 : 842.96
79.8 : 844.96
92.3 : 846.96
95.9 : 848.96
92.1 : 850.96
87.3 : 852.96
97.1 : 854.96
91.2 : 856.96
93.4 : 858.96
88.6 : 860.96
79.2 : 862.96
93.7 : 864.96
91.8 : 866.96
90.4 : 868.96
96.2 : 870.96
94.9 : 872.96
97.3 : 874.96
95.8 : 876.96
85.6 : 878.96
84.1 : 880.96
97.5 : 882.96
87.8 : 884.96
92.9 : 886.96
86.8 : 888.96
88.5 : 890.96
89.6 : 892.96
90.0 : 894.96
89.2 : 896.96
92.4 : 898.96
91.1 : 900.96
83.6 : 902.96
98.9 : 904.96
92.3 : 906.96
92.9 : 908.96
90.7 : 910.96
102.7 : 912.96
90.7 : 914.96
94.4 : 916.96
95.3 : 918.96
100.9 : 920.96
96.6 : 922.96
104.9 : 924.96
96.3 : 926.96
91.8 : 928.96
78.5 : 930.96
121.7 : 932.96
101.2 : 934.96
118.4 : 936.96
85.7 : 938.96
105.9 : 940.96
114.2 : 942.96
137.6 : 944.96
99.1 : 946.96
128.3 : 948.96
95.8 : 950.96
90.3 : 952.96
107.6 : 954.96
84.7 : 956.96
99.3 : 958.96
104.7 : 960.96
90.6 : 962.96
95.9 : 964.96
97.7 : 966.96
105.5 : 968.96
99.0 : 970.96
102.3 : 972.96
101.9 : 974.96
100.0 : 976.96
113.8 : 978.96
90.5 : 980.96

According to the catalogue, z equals 0.43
